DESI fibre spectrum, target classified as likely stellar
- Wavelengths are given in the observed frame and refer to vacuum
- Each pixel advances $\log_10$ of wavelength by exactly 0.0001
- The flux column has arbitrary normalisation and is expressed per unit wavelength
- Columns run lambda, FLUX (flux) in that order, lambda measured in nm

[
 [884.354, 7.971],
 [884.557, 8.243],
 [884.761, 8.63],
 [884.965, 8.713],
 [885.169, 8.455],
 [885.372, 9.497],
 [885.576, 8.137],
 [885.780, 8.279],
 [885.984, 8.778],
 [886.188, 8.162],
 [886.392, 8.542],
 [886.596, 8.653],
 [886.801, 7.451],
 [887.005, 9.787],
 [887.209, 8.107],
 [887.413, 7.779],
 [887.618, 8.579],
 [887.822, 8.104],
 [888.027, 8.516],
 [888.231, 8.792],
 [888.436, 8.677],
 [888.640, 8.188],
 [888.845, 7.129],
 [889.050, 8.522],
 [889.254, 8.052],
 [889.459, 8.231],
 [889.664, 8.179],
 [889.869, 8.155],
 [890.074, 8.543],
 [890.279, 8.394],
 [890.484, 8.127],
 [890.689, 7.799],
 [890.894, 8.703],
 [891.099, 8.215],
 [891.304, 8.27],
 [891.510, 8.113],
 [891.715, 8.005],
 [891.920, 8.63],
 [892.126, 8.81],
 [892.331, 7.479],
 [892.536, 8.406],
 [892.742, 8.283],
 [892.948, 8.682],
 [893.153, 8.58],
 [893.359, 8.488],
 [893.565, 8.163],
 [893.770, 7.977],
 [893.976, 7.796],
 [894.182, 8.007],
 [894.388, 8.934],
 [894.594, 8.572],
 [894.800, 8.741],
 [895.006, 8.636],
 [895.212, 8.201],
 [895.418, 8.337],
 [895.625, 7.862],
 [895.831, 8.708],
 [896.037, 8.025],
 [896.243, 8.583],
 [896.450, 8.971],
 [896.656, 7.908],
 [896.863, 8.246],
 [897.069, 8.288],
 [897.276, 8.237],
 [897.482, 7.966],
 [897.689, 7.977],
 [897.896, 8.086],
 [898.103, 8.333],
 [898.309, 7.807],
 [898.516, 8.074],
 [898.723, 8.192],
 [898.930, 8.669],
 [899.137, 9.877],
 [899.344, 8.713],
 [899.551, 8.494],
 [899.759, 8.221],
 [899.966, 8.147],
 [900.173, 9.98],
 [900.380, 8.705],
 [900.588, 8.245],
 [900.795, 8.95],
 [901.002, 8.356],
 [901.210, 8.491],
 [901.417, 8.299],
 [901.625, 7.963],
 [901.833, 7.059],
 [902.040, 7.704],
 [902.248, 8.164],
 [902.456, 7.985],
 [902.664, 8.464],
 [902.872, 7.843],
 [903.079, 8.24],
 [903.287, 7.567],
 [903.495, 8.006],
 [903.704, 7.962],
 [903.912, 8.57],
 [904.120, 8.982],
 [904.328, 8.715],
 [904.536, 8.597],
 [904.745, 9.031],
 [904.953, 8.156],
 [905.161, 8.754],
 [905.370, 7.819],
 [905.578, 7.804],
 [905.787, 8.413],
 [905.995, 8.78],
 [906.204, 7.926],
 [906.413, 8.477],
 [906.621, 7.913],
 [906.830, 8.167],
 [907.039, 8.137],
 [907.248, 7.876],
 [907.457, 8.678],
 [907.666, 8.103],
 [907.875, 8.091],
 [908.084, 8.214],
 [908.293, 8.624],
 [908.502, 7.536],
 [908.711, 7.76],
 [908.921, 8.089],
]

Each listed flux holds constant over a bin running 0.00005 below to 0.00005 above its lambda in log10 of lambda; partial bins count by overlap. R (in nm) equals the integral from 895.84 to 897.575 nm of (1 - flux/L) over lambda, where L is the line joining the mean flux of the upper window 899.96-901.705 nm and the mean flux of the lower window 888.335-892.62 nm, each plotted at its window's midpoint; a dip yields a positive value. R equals 0.03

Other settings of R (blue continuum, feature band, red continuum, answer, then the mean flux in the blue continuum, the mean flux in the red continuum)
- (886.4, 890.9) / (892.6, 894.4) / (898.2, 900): 0.018 nm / 8.29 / 8.48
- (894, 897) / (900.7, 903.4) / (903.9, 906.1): 0.125 nm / 8.39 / 8.51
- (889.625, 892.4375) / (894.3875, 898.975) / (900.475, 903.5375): -0.075 nm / 8.25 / 8.09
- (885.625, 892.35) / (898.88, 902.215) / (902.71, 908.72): -0.089 nm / 8.3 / 8.24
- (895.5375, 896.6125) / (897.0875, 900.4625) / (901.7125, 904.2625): -0.077 nm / 8.41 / 8.06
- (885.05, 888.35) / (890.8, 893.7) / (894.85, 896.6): 0.034 nm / 8.48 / 8.41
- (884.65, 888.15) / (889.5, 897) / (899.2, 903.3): 0.074 nm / 8.48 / 8.31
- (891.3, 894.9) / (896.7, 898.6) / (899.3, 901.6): 0.084 nm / 8.33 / 8.57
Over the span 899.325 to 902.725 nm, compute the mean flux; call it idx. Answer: 8.34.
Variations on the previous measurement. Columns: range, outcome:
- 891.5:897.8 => 8.31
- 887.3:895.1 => 8.3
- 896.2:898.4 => 8.21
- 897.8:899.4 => 8.47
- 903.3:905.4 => 8.44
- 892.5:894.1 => 8.29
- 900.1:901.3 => 8.76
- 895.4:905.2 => 8.34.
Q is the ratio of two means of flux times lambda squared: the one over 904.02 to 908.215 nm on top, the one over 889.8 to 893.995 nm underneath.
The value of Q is 1.0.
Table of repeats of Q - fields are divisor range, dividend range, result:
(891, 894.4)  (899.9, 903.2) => 1.02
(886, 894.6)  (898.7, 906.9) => 1.04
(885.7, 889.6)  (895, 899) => 1.01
